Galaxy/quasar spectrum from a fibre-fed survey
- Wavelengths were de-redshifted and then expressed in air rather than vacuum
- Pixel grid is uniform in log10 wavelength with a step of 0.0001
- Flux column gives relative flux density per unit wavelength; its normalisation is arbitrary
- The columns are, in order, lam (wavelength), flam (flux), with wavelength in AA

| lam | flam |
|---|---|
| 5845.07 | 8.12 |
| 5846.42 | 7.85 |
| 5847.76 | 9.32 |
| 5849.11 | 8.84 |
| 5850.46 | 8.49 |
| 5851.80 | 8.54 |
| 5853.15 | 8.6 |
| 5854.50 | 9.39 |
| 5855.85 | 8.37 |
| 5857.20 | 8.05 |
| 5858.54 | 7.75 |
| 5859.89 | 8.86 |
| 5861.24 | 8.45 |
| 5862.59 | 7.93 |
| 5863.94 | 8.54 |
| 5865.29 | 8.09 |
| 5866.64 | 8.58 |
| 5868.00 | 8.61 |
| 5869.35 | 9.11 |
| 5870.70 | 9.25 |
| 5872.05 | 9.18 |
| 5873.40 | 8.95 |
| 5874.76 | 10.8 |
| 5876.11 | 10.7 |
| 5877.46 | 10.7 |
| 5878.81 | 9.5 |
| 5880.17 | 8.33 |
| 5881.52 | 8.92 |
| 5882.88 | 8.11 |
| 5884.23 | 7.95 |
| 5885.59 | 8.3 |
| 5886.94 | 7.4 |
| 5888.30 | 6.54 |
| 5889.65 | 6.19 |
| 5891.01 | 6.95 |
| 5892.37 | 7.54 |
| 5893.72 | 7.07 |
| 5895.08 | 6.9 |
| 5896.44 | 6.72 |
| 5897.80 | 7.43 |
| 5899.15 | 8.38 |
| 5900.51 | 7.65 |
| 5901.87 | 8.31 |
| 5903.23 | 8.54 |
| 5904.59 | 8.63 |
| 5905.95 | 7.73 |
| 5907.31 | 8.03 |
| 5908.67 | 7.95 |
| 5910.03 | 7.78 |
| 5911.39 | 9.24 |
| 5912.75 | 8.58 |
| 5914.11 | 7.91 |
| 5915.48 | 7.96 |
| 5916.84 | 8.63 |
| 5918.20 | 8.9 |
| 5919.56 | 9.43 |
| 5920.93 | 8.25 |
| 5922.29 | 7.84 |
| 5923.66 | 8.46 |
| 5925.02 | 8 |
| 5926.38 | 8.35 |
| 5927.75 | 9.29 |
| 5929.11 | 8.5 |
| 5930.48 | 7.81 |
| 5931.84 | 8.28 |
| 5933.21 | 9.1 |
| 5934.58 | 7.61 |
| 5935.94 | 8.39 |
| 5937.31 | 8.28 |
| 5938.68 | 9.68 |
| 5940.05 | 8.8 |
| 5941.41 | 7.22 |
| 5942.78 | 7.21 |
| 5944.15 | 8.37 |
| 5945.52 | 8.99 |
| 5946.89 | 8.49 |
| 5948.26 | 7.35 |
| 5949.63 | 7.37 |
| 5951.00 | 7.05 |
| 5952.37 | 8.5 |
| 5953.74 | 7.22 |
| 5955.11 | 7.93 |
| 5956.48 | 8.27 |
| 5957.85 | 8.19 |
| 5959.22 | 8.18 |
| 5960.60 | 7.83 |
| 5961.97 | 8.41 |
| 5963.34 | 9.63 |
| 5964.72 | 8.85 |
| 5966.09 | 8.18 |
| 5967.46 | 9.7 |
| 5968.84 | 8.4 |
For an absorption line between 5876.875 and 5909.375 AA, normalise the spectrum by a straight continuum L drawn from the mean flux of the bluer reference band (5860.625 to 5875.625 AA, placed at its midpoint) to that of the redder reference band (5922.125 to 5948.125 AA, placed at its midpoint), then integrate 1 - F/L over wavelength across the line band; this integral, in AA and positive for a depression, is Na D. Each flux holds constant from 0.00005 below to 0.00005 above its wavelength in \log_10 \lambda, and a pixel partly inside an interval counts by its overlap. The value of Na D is 2.9 AA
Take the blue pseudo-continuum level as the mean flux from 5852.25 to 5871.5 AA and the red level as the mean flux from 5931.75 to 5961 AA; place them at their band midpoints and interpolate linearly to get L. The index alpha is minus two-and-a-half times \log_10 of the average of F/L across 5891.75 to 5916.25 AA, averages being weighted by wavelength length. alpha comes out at 0.05 mag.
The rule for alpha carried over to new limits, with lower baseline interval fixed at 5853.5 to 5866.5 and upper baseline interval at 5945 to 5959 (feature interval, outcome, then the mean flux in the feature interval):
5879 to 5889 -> 0.036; 8.01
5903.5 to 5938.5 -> -0.038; 8.38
